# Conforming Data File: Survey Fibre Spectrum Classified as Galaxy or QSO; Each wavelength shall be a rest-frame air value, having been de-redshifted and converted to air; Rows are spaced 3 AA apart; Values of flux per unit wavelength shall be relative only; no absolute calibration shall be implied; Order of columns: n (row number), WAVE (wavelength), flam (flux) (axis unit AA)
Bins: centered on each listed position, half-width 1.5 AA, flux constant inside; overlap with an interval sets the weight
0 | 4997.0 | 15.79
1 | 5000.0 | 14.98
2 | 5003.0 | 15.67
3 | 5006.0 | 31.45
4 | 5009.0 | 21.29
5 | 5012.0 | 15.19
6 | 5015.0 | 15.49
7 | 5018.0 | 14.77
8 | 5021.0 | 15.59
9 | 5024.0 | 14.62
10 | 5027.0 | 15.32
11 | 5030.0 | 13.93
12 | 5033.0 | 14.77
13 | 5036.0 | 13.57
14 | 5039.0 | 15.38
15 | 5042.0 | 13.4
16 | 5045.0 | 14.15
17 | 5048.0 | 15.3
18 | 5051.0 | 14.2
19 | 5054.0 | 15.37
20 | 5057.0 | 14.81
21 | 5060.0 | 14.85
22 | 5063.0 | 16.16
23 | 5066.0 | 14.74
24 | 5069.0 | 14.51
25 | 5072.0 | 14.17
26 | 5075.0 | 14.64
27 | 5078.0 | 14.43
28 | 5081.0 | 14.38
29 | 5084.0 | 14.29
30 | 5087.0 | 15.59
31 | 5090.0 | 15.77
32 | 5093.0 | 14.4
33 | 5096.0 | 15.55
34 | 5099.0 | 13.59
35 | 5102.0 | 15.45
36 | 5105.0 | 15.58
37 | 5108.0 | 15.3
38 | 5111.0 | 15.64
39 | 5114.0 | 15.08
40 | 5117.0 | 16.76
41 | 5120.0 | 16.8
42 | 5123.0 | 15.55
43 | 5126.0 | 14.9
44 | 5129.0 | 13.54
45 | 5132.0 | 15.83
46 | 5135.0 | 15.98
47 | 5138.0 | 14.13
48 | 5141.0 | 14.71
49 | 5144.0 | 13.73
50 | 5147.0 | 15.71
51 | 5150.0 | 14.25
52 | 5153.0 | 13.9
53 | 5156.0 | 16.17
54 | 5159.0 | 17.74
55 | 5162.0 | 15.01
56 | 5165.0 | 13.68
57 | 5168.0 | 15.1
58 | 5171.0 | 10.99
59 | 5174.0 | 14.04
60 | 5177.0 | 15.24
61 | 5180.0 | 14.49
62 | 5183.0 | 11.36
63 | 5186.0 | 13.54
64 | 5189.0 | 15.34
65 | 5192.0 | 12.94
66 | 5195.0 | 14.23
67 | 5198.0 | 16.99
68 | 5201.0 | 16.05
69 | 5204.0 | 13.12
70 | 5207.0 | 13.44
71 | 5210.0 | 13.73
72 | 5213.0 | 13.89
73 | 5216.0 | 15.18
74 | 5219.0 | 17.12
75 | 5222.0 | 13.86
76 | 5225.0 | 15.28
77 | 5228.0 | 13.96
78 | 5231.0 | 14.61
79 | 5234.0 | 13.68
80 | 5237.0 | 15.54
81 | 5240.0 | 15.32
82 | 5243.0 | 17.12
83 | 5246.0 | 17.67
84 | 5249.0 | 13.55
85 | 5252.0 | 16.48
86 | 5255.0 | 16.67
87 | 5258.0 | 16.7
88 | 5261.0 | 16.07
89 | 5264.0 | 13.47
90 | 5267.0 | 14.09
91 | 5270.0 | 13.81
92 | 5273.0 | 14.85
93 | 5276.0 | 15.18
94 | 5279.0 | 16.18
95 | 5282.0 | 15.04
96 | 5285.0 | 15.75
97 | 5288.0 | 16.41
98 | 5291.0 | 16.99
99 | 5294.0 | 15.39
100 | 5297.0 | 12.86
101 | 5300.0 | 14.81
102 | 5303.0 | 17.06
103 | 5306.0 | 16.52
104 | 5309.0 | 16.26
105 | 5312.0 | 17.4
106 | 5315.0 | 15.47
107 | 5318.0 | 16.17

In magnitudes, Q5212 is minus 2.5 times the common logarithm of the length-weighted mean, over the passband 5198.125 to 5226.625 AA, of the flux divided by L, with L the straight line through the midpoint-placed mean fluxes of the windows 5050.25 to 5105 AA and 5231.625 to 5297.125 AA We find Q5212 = 0.039 mag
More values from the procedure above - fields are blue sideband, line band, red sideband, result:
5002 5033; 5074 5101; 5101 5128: 0.094 mag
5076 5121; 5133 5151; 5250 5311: 0.036 mag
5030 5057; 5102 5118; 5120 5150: -0.056 mag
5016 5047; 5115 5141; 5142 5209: -0.067 mag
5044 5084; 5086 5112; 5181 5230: -0.040 mag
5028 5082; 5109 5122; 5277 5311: -0.079 mag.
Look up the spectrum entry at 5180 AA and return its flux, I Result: 14.49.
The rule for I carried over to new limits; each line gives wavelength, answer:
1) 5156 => 16.17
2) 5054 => 15.37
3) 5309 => 16.26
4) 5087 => 15.59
